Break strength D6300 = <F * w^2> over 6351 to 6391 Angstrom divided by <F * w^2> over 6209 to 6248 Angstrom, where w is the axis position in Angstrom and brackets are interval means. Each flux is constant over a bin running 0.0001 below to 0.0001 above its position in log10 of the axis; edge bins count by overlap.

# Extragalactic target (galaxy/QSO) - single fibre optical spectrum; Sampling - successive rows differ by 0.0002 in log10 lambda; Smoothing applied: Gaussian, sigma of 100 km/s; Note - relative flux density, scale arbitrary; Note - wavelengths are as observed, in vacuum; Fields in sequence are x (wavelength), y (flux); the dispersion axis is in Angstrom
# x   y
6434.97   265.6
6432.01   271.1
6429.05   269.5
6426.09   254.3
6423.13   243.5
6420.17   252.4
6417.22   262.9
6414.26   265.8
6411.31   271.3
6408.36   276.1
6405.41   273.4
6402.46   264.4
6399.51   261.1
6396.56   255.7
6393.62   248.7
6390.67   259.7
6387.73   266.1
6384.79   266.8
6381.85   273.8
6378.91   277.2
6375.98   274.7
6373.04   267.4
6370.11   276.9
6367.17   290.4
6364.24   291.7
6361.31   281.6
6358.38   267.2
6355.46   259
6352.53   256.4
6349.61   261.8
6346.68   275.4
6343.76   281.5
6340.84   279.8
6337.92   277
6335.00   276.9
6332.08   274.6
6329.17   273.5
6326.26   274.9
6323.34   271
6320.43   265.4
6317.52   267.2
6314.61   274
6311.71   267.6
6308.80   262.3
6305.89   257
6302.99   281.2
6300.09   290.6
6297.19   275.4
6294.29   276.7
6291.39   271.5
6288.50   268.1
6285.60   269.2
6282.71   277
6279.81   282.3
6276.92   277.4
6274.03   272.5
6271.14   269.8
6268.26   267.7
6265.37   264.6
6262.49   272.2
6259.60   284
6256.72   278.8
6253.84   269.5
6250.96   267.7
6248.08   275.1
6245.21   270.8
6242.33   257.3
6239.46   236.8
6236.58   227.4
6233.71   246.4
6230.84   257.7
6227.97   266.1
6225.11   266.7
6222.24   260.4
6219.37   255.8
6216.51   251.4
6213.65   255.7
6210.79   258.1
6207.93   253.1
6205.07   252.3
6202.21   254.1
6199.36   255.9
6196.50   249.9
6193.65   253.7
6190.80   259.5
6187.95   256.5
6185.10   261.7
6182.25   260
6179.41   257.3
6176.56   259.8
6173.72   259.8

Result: 1.12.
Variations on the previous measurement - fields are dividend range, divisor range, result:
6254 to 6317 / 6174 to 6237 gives 1.09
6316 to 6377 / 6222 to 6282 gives 1.06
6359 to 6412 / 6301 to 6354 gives 1.02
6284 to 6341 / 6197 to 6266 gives 1.08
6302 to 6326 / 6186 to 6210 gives 1.09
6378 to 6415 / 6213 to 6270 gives 1.07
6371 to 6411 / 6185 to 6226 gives 1.11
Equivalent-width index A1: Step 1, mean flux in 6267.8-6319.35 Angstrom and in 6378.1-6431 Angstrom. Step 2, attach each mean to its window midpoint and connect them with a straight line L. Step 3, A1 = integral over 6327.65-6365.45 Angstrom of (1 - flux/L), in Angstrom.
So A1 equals -0.73 Angstrom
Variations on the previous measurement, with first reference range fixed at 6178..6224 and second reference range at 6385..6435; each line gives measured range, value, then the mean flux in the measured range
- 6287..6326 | -1.84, 271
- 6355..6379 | -1.45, 277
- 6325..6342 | -1.04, 276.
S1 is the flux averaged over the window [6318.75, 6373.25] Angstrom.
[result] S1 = 274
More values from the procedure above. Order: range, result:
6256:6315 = 273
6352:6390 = 273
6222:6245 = 253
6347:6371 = 273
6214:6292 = 265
